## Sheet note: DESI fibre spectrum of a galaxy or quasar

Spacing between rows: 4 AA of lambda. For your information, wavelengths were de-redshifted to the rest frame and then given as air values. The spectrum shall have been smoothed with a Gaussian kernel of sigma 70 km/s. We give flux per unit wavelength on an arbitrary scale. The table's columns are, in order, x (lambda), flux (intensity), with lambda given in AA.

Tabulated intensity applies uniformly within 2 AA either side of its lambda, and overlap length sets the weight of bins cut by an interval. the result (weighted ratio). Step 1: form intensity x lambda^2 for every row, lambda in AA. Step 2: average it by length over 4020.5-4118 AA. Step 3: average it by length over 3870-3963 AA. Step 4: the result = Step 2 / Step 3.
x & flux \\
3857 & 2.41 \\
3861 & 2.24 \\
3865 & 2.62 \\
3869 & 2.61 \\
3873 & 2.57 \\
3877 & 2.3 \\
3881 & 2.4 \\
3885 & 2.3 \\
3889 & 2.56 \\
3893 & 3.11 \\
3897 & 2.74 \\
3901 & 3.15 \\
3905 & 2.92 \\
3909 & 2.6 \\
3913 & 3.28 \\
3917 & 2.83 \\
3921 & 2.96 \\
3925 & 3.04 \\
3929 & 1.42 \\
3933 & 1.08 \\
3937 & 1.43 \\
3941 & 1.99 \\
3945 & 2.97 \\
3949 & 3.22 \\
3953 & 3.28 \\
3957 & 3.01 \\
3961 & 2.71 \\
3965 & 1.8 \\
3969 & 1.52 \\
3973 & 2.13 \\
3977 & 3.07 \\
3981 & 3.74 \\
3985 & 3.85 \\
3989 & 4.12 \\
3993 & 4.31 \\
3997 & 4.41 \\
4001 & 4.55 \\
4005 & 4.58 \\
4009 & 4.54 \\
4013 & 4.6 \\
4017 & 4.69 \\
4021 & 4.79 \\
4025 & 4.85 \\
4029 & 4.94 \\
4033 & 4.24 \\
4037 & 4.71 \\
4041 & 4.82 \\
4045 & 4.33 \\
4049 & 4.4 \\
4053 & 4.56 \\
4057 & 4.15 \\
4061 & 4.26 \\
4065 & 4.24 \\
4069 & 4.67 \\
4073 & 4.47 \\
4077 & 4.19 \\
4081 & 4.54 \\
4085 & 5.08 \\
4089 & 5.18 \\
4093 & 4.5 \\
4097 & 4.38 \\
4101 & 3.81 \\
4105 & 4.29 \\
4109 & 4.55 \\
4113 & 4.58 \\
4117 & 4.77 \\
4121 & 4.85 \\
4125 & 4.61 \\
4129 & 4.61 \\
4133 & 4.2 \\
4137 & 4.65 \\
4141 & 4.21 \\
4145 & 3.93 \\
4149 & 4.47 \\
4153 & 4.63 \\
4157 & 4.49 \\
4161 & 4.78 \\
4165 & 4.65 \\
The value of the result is 1.88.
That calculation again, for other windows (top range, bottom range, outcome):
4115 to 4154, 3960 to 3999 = 1.52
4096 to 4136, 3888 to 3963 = 1.86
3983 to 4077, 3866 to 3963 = 1.82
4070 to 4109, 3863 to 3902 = 1.90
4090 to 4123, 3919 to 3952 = 2.13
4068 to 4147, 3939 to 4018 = 1.39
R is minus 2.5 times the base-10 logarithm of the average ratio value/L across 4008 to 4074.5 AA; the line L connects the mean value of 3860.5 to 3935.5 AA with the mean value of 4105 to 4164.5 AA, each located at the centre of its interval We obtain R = -0.21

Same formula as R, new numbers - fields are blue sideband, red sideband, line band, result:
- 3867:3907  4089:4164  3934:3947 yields 0.442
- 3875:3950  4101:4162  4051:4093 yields -0.148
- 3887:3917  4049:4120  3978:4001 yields -0.117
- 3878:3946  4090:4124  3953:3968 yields 0.175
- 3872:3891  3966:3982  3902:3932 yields -0.099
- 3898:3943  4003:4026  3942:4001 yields 0.154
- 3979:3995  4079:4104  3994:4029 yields -0.123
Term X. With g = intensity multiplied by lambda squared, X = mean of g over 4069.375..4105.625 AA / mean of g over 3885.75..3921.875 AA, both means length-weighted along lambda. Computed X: 1.71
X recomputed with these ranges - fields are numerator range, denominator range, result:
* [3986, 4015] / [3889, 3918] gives 1.59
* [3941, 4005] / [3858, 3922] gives 1.26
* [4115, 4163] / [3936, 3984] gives 1.88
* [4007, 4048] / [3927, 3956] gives 2.17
